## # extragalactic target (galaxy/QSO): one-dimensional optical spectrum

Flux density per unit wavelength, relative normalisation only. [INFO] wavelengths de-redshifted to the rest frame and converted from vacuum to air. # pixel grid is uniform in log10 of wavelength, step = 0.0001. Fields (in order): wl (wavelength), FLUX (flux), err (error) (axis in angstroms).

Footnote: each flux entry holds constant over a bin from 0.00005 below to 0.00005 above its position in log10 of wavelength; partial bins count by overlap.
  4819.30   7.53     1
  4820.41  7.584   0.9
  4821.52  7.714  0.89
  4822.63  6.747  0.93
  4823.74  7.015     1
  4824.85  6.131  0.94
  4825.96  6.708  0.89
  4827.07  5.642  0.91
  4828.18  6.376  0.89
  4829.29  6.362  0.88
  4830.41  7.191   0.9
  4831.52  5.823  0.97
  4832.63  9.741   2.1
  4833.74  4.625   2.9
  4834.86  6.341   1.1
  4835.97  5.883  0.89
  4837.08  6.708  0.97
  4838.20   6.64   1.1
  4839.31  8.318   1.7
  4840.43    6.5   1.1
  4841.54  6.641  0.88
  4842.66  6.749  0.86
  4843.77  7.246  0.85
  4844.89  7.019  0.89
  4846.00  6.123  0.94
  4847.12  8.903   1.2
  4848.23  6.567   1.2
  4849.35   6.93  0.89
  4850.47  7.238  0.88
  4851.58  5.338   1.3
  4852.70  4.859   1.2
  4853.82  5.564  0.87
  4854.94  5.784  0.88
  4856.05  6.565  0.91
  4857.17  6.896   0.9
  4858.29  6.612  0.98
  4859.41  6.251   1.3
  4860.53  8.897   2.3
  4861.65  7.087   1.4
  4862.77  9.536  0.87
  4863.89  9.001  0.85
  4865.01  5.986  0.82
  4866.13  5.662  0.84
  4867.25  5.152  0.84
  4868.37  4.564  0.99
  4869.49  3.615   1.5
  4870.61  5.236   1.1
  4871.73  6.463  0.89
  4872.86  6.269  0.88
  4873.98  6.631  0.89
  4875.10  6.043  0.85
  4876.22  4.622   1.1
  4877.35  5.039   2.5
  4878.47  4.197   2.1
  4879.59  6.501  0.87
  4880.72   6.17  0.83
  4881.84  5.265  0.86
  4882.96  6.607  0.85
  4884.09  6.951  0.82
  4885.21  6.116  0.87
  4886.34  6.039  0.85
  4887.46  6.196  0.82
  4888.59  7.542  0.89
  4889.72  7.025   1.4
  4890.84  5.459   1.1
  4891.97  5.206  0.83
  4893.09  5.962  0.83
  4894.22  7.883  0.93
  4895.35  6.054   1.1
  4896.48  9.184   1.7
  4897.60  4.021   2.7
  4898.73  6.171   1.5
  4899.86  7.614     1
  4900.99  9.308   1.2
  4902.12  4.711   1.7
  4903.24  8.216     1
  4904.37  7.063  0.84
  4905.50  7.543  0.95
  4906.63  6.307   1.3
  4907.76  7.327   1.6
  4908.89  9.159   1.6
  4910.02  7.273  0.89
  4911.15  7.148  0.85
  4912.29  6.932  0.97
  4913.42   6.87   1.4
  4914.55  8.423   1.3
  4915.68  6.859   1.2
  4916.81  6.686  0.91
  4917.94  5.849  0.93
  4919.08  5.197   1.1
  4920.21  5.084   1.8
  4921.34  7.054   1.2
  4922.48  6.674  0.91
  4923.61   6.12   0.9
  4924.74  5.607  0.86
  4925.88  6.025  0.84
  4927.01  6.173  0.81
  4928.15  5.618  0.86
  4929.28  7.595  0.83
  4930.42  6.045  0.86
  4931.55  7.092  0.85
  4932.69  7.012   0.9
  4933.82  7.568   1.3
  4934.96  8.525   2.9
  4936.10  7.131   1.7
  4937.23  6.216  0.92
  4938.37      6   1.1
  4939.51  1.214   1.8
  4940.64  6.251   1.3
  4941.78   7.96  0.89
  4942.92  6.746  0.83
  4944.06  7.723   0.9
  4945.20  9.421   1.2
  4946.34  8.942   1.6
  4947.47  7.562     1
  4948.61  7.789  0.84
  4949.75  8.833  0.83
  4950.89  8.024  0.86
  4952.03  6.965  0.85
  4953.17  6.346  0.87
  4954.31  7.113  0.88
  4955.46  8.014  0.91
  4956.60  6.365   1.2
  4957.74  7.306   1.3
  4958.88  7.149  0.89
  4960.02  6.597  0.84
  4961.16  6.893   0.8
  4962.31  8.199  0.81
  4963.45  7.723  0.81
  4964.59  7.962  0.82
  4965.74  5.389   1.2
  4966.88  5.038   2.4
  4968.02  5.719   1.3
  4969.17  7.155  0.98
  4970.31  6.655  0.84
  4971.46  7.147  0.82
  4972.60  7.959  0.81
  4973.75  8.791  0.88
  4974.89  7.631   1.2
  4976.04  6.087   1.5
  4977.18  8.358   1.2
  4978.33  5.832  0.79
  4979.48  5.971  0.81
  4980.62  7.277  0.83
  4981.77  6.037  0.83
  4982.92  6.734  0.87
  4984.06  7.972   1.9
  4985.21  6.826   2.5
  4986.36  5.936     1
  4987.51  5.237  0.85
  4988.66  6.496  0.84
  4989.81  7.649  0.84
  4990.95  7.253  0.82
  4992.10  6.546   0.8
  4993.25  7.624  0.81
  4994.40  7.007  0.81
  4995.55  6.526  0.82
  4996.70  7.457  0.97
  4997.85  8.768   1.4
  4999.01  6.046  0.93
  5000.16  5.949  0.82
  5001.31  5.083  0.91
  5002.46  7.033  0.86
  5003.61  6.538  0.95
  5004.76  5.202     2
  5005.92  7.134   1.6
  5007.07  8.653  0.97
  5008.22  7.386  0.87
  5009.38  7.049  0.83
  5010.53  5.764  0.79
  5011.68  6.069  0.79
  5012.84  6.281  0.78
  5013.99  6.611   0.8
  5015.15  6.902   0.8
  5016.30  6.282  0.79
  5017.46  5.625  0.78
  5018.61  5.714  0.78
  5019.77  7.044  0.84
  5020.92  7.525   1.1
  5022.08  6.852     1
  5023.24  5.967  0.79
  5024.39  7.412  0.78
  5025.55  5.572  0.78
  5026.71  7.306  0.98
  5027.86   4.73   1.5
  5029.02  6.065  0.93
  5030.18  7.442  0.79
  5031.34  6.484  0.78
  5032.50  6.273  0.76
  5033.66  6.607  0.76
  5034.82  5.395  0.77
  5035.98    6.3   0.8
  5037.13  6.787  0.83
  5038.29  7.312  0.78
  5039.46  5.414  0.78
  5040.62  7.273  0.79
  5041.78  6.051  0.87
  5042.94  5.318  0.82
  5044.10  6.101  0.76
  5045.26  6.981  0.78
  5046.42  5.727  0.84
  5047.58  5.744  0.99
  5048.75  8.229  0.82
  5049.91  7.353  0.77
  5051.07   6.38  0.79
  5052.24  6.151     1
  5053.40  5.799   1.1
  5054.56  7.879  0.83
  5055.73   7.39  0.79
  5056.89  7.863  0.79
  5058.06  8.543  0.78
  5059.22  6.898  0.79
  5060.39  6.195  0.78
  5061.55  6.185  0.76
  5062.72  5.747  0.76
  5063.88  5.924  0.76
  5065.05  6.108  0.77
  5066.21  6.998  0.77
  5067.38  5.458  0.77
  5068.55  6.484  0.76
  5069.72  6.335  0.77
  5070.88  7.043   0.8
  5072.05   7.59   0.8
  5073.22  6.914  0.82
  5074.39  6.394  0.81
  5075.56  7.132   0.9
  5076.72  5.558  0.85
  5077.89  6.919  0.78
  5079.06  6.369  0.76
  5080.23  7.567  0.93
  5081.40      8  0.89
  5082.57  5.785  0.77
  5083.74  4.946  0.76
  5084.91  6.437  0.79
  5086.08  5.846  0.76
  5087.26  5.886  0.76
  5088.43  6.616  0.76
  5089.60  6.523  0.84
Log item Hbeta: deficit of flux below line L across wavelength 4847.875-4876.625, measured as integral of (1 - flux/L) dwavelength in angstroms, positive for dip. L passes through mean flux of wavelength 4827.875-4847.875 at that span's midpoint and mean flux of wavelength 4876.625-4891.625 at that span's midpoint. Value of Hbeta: 0.64 angstroms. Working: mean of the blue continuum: 6.85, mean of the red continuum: 6.06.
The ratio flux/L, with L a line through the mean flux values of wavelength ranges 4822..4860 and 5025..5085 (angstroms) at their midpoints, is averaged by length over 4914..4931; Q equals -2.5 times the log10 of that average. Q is 0.04 mag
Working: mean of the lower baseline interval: 6.59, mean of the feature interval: 6.33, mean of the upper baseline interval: 6.53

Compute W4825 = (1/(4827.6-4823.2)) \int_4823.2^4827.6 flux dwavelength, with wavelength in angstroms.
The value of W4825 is 6.38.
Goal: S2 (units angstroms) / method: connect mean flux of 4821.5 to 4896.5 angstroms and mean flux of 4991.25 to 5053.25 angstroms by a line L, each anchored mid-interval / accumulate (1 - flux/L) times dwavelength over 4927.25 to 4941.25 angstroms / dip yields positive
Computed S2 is 0.3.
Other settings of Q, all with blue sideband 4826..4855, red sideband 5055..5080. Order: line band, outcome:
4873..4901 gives 0.06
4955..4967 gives -0.06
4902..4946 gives -0.02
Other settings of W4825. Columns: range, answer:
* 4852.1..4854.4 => 5.2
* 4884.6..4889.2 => 6.48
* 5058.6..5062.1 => 6.46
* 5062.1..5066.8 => 6.19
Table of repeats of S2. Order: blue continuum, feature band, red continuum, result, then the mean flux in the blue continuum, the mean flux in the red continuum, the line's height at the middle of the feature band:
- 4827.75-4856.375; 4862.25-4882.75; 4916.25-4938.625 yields 2.1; 6.62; 6.47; 6.57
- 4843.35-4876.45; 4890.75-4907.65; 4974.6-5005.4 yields -0.6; 6.44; 6.7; 6.52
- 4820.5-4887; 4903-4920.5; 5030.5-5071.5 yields -1.4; 6.44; 6.54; 6.47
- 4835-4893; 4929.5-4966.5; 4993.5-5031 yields -3.6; 6.36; 6.6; 6.5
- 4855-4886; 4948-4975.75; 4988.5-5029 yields -2.9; 6.21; 6.65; 6.5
